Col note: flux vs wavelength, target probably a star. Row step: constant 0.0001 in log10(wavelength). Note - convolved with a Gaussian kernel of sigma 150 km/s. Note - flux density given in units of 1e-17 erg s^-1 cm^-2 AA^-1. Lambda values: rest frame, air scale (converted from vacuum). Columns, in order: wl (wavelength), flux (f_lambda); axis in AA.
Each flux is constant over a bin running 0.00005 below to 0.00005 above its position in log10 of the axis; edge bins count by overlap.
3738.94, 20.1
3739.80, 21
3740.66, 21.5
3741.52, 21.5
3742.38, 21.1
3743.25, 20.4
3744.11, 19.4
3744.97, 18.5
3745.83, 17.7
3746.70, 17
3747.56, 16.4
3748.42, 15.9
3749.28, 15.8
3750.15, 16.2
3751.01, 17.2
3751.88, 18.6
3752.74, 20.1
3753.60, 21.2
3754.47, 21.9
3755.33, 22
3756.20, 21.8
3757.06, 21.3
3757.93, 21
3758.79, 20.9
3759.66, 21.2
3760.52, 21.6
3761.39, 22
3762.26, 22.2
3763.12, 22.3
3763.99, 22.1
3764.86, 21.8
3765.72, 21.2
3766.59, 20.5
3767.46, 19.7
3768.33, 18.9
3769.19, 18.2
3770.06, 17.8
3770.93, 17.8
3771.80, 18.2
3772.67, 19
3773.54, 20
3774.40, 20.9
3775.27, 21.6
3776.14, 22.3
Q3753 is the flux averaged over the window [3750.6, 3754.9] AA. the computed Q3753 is 19.8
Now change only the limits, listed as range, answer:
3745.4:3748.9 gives 16.7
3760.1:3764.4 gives 22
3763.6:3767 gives 21.4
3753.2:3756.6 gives 21.7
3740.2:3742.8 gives 21.4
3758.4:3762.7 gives 21.6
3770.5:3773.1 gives 18.3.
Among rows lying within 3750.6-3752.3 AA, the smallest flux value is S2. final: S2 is 17.2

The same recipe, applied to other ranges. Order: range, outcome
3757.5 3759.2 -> 20.9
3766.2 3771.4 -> 17.8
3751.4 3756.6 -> 18.6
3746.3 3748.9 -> 15.9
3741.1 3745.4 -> 18.5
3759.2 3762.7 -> 21.2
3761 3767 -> 20.5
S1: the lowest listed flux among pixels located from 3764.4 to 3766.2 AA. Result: 21.2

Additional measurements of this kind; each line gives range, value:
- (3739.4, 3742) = 21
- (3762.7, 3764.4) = 22.1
